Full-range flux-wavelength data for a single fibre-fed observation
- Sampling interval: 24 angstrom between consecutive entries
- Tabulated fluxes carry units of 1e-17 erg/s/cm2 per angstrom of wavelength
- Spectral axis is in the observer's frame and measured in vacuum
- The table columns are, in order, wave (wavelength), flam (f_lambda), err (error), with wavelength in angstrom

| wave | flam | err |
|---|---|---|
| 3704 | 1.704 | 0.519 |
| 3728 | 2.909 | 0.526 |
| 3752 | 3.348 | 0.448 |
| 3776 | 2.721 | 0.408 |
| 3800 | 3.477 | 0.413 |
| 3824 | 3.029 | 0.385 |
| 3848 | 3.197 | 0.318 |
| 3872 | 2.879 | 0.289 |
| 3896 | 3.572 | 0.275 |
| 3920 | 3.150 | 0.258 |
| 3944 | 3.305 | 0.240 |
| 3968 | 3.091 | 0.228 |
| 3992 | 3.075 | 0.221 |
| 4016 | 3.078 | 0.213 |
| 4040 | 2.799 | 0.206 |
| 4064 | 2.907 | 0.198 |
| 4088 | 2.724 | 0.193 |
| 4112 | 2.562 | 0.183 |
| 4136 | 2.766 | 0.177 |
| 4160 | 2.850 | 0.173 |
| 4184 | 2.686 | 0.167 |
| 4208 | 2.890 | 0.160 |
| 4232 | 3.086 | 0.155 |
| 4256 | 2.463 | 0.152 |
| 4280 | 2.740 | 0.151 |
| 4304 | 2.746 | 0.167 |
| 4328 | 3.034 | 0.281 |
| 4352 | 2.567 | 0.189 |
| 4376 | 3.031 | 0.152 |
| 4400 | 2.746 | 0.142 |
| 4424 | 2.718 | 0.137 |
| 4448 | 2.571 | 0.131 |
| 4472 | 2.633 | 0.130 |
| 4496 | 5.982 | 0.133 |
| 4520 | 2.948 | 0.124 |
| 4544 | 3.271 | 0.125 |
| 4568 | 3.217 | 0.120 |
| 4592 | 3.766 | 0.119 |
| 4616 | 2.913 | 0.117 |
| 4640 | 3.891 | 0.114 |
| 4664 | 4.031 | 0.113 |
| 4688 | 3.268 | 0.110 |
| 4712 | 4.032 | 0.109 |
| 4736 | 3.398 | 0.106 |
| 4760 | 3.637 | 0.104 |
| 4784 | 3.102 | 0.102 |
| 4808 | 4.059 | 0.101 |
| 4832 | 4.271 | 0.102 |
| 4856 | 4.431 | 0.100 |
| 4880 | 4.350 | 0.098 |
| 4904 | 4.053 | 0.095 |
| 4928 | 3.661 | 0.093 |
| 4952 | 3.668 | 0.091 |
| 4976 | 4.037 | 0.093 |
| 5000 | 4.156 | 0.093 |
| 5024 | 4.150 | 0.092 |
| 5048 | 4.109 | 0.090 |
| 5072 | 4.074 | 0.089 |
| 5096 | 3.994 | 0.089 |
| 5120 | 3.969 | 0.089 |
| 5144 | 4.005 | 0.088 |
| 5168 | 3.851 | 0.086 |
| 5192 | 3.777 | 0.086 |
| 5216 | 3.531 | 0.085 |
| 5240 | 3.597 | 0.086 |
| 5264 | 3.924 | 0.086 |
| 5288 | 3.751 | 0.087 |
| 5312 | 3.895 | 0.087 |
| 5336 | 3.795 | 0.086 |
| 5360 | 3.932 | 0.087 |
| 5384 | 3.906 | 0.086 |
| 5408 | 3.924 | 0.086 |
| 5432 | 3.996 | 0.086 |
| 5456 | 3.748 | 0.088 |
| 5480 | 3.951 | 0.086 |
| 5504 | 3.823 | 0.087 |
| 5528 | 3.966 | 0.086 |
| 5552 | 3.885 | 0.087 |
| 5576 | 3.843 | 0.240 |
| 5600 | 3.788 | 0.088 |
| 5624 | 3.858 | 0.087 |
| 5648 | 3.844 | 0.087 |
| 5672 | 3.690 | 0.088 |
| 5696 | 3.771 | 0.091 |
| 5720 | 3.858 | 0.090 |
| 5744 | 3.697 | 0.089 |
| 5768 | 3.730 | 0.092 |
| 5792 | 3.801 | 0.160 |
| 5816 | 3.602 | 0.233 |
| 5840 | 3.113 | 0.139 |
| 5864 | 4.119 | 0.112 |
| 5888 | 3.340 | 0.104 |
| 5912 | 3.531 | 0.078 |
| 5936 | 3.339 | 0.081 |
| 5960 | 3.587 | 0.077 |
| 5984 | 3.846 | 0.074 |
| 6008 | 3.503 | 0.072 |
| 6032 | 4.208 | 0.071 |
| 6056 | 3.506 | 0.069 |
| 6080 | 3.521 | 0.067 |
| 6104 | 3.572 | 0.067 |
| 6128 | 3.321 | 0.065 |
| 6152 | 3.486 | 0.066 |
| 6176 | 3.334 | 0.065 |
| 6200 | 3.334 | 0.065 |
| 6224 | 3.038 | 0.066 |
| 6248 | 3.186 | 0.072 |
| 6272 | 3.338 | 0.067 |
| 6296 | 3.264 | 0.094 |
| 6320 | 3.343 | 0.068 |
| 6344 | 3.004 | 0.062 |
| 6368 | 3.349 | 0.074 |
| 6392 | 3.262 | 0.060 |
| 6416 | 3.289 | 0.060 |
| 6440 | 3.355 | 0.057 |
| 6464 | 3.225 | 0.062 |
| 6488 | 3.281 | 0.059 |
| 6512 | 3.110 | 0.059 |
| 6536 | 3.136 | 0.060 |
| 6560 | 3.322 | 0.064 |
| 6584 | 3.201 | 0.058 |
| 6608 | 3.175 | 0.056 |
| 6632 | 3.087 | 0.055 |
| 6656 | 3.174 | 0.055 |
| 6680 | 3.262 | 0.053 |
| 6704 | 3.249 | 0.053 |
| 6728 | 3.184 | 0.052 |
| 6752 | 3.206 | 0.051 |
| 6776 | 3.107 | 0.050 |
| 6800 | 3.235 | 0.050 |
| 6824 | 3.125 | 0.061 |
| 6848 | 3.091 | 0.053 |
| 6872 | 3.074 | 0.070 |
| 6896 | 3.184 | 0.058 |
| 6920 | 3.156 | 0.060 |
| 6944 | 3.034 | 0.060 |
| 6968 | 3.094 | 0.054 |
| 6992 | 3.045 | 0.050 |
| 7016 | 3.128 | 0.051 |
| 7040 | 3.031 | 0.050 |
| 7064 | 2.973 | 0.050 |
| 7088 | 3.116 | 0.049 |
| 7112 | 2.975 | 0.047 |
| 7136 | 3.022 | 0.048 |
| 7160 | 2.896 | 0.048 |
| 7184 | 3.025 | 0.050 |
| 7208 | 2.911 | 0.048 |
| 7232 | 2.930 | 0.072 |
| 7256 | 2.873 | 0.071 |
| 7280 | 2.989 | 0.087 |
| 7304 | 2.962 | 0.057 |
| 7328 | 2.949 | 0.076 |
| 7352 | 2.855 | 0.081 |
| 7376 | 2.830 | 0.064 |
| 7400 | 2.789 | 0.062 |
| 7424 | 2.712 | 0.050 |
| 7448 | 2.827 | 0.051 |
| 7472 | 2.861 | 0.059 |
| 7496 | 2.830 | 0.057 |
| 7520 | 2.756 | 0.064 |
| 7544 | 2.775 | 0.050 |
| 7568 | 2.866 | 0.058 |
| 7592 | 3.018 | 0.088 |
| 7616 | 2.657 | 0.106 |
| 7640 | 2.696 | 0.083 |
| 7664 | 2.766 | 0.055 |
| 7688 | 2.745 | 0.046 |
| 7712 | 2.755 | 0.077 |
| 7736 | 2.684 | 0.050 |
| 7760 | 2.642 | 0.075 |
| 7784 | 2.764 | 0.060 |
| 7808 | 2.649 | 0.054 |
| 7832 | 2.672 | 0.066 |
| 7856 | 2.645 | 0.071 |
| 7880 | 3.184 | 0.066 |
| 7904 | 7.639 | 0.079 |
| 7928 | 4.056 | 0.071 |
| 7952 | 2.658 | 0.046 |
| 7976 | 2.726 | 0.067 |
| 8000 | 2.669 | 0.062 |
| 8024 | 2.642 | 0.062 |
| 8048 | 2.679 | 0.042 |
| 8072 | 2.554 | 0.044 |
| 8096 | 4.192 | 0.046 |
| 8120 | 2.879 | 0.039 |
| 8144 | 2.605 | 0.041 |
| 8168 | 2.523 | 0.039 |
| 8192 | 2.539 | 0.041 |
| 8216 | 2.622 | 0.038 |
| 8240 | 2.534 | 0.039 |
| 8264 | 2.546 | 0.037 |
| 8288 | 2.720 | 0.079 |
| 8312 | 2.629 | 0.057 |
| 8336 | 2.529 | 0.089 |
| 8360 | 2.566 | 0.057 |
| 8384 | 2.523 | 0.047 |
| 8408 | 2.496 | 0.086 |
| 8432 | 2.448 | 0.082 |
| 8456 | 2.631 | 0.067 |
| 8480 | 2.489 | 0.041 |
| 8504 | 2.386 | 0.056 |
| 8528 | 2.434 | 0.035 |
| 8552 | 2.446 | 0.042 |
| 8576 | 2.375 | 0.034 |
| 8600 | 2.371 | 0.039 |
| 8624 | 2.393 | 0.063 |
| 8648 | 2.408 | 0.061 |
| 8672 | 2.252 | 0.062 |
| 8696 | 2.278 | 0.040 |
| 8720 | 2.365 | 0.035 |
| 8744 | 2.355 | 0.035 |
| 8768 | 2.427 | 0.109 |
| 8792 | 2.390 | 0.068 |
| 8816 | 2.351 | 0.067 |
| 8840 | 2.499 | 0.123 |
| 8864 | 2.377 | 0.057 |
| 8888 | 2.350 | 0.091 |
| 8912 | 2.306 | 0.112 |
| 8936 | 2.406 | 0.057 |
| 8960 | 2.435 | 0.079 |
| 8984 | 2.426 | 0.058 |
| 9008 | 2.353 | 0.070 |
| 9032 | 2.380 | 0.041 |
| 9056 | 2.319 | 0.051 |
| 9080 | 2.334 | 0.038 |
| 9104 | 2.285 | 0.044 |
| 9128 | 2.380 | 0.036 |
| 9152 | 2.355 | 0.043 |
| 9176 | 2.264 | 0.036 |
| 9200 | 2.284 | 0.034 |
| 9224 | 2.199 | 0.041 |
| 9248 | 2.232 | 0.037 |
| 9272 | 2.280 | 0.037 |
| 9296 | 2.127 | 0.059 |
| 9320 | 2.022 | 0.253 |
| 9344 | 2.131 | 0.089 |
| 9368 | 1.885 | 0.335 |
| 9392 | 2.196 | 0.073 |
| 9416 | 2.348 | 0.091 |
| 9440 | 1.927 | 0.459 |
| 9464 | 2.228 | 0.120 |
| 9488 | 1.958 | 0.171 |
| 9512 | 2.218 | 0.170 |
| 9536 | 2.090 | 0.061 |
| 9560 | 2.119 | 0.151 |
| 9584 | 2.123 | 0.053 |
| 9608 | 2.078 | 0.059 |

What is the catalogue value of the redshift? 0.20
